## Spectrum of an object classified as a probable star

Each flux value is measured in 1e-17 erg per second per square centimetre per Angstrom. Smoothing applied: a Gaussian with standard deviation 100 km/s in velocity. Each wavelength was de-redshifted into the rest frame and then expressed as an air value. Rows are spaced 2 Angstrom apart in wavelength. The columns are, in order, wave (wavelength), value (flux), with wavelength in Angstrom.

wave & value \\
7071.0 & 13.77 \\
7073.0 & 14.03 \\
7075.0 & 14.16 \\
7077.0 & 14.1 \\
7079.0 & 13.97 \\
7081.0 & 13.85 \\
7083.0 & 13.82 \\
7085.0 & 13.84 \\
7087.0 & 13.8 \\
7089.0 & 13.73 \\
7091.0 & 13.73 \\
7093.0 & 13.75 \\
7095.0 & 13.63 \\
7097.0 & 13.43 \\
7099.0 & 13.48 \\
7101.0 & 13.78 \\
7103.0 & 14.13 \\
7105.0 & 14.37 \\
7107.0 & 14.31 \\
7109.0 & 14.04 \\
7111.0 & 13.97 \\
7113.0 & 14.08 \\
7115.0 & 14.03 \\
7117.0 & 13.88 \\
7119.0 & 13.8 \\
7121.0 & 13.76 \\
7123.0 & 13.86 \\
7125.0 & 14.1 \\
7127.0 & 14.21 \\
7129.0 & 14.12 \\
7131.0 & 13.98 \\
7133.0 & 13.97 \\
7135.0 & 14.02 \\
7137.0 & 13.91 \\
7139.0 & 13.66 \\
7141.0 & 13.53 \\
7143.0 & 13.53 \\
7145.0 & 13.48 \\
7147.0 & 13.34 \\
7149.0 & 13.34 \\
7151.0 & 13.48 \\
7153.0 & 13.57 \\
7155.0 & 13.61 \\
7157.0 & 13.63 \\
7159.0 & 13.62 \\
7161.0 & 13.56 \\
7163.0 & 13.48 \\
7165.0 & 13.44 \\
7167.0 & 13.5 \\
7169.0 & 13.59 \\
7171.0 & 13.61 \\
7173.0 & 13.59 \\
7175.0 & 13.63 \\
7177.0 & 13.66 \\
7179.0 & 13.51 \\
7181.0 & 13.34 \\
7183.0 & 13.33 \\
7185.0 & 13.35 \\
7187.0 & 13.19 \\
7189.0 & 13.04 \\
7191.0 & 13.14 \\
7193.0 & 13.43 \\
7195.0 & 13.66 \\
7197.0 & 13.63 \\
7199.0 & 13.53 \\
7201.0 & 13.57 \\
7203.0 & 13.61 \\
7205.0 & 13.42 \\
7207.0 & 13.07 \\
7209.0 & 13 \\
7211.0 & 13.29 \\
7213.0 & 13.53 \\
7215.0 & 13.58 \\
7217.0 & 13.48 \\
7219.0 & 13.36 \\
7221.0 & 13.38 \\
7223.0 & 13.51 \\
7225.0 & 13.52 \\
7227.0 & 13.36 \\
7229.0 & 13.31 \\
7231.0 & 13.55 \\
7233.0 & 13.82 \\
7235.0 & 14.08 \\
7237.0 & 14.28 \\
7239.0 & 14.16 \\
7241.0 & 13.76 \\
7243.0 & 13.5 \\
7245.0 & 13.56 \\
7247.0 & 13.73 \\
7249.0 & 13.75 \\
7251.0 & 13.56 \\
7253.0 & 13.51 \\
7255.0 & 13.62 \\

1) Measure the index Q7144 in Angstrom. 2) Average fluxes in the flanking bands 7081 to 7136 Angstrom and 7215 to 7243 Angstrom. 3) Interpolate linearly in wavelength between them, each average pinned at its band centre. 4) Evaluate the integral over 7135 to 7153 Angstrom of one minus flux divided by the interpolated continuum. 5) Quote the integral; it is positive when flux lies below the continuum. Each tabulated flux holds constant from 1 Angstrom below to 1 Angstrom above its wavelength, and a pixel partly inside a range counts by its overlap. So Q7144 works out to 0.4 Angstrom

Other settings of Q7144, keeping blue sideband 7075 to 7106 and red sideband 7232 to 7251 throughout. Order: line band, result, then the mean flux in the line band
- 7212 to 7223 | 0.3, 13.5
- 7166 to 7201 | 1.0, 13.5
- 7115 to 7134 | -0.2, 14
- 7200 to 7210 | 0.4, 13.3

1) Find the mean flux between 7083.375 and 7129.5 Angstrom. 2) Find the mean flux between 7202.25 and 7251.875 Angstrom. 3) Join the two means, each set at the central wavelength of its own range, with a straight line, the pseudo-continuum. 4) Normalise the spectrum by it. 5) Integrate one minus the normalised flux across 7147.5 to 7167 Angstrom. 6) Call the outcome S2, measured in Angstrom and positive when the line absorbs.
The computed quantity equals 0.34 Angstrom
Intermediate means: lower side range 13.9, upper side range 13.6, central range 13.5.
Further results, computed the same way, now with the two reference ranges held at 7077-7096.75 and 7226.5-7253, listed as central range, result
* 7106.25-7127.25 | -0.32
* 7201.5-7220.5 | 0.50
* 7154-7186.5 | 0.55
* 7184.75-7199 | 0.40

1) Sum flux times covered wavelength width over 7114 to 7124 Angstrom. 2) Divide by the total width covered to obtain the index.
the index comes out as 13.9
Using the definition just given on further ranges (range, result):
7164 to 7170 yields 13.5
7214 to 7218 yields 13.5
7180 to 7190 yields 13.2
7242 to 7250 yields 13.6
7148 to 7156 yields 13.5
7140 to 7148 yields 13.5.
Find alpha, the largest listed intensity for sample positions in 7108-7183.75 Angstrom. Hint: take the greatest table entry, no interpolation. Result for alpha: 14.21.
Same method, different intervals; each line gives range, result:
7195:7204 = 13.66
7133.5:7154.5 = 14.02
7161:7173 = 13.61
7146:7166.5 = 13.63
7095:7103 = 14.13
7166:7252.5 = 14.28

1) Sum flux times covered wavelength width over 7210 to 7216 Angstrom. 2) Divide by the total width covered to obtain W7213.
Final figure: 13.5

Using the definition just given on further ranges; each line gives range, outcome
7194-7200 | 13.6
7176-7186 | 13.4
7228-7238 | 13.8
